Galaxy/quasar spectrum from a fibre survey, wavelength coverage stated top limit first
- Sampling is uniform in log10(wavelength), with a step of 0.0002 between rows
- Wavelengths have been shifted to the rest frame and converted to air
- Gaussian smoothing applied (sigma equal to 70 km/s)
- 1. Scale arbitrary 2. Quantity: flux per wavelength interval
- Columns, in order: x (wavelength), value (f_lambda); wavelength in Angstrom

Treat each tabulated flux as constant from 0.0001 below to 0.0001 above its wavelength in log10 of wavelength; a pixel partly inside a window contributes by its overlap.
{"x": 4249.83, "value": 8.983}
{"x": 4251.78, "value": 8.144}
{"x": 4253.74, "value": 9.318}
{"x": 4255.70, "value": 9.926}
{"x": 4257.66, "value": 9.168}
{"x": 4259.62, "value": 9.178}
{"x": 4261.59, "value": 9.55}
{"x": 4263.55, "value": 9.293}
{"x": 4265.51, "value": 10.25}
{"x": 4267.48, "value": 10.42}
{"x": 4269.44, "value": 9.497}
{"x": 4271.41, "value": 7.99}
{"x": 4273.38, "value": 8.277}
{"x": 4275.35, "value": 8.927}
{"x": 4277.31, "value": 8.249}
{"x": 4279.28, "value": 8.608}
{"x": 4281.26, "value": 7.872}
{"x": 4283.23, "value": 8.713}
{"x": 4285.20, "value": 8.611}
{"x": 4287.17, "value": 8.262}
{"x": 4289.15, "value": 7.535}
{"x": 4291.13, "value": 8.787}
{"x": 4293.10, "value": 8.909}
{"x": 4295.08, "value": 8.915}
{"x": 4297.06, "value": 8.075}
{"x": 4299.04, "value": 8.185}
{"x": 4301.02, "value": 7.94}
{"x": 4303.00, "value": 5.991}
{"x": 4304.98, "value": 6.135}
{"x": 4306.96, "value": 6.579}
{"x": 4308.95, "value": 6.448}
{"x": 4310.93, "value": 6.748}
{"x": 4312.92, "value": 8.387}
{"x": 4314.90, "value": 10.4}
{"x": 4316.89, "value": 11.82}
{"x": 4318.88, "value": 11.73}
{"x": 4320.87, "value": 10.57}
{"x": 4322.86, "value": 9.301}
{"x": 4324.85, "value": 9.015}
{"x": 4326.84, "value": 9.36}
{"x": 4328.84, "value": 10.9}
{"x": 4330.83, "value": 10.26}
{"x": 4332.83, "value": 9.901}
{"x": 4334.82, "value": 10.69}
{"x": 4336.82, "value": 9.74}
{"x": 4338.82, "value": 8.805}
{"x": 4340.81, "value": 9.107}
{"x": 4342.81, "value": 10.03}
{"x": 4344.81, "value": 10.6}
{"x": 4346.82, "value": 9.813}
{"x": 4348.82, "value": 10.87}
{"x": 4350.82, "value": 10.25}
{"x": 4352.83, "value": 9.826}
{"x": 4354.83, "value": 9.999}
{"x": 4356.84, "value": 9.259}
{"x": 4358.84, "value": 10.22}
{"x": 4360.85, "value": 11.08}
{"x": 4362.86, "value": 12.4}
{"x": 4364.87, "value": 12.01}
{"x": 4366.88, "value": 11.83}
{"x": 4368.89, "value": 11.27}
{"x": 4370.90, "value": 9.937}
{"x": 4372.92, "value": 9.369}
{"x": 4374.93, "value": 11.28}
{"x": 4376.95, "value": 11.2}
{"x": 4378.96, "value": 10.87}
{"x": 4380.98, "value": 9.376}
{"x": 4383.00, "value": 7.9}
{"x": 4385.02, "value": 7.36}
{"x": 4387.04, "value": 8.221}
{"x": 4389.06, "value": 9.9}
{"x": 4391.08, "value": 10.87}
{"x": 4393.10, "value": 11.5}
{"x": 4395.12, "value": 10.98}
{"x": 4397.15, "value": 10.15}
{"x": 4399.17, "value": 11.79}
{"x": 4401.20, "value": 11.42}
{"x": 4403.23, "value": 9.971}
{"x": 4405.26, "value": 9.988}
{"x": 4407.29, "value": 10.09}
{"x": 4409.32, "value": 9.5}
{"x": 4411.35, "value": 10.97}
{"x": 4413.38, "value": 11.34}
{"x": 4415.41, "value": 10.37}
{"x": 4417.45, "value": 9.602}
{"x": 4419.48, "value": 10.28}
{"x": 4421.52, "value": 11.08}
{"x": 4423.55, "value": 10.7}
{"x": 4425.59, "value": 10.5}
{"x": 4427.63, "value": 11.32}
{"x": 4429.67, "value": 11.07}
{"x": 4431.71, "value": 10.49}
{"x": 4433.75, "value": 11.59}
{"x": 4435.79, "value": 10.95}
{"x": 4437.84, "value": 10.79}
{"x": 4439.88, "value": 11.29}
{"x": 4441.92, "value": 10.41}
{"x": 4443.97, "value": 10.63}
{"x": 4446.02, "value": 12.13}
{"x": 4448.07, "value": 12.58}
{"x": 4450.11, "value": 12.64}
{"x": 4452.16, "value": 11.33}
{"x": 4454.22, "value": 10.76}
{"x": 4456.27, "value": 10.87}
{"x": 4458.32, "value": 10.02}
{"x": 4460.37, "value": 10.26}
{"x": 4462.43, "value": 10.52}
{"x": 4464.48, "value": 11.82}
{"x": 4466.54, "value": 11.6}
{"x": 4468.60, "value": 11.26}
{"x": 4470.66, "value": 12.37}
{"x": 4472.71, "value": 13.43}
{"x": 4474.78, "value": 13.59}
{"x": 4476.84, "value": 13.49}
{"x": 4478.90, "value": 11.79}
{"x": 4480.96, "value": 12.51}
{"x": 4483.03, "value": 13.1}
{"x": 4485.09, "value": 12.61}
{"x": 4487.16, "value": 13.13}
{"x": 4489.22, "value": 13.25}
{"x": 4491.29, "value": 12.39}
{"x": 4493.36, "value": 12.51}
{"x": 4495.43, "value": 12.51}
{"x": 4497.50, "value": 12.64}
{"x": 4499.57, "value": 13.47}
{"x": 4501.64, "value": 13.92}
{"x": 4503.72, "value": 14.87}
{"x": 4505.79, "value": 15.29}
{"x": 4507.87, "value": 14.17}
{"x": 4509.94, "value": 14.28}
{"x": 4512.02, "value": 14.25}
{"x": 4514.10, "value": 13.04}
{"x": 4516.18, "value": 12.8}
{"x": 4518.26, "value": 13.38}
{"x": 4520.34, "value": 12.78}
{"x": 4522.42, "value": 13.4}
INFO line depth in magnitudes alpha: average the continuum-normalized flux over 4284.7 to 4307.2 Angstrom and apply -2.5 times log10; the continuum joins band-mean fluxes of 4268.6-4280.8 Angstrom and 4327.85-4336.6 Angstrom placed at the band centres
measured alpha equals 0.17 mag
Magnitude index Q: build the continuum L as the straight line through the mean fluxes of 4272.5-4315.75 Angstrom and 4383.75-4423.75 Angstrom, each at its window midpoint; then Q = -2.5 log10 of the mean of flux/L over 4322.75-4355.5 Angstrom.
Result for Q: -0.11 mag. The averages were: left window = 8.02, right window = 10.3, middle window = 9.93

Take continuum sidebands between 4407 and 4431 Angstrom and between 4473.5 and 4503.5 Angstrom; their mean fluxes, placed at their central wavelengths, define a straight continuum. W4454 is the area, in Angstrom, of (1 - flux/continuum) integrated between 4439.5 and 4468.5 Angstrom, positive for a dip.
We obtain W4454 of 1.4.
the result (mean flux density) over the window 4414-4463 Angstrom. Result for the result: 10.9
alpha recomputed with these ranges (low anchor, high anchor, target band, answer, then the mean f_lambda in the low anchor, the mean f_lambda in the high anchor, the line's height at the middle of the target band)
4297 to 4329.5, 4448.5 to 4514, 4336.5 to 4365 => -0.07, 8.68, 12.6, 9.56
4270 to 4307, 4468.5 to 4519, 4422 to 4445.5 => 0.08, 8.08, 13.2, 11.7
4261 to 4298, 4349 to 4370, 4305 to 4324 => 0.08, 8.77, 10.8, 9.66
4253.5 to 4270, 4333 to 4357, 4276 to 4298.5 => 0.16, 9.64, 9.94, 9.73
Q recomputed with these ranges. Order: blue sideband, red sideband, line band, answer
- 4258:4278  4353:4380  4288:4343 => 0.12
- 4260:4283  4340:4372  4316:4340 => -0.02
